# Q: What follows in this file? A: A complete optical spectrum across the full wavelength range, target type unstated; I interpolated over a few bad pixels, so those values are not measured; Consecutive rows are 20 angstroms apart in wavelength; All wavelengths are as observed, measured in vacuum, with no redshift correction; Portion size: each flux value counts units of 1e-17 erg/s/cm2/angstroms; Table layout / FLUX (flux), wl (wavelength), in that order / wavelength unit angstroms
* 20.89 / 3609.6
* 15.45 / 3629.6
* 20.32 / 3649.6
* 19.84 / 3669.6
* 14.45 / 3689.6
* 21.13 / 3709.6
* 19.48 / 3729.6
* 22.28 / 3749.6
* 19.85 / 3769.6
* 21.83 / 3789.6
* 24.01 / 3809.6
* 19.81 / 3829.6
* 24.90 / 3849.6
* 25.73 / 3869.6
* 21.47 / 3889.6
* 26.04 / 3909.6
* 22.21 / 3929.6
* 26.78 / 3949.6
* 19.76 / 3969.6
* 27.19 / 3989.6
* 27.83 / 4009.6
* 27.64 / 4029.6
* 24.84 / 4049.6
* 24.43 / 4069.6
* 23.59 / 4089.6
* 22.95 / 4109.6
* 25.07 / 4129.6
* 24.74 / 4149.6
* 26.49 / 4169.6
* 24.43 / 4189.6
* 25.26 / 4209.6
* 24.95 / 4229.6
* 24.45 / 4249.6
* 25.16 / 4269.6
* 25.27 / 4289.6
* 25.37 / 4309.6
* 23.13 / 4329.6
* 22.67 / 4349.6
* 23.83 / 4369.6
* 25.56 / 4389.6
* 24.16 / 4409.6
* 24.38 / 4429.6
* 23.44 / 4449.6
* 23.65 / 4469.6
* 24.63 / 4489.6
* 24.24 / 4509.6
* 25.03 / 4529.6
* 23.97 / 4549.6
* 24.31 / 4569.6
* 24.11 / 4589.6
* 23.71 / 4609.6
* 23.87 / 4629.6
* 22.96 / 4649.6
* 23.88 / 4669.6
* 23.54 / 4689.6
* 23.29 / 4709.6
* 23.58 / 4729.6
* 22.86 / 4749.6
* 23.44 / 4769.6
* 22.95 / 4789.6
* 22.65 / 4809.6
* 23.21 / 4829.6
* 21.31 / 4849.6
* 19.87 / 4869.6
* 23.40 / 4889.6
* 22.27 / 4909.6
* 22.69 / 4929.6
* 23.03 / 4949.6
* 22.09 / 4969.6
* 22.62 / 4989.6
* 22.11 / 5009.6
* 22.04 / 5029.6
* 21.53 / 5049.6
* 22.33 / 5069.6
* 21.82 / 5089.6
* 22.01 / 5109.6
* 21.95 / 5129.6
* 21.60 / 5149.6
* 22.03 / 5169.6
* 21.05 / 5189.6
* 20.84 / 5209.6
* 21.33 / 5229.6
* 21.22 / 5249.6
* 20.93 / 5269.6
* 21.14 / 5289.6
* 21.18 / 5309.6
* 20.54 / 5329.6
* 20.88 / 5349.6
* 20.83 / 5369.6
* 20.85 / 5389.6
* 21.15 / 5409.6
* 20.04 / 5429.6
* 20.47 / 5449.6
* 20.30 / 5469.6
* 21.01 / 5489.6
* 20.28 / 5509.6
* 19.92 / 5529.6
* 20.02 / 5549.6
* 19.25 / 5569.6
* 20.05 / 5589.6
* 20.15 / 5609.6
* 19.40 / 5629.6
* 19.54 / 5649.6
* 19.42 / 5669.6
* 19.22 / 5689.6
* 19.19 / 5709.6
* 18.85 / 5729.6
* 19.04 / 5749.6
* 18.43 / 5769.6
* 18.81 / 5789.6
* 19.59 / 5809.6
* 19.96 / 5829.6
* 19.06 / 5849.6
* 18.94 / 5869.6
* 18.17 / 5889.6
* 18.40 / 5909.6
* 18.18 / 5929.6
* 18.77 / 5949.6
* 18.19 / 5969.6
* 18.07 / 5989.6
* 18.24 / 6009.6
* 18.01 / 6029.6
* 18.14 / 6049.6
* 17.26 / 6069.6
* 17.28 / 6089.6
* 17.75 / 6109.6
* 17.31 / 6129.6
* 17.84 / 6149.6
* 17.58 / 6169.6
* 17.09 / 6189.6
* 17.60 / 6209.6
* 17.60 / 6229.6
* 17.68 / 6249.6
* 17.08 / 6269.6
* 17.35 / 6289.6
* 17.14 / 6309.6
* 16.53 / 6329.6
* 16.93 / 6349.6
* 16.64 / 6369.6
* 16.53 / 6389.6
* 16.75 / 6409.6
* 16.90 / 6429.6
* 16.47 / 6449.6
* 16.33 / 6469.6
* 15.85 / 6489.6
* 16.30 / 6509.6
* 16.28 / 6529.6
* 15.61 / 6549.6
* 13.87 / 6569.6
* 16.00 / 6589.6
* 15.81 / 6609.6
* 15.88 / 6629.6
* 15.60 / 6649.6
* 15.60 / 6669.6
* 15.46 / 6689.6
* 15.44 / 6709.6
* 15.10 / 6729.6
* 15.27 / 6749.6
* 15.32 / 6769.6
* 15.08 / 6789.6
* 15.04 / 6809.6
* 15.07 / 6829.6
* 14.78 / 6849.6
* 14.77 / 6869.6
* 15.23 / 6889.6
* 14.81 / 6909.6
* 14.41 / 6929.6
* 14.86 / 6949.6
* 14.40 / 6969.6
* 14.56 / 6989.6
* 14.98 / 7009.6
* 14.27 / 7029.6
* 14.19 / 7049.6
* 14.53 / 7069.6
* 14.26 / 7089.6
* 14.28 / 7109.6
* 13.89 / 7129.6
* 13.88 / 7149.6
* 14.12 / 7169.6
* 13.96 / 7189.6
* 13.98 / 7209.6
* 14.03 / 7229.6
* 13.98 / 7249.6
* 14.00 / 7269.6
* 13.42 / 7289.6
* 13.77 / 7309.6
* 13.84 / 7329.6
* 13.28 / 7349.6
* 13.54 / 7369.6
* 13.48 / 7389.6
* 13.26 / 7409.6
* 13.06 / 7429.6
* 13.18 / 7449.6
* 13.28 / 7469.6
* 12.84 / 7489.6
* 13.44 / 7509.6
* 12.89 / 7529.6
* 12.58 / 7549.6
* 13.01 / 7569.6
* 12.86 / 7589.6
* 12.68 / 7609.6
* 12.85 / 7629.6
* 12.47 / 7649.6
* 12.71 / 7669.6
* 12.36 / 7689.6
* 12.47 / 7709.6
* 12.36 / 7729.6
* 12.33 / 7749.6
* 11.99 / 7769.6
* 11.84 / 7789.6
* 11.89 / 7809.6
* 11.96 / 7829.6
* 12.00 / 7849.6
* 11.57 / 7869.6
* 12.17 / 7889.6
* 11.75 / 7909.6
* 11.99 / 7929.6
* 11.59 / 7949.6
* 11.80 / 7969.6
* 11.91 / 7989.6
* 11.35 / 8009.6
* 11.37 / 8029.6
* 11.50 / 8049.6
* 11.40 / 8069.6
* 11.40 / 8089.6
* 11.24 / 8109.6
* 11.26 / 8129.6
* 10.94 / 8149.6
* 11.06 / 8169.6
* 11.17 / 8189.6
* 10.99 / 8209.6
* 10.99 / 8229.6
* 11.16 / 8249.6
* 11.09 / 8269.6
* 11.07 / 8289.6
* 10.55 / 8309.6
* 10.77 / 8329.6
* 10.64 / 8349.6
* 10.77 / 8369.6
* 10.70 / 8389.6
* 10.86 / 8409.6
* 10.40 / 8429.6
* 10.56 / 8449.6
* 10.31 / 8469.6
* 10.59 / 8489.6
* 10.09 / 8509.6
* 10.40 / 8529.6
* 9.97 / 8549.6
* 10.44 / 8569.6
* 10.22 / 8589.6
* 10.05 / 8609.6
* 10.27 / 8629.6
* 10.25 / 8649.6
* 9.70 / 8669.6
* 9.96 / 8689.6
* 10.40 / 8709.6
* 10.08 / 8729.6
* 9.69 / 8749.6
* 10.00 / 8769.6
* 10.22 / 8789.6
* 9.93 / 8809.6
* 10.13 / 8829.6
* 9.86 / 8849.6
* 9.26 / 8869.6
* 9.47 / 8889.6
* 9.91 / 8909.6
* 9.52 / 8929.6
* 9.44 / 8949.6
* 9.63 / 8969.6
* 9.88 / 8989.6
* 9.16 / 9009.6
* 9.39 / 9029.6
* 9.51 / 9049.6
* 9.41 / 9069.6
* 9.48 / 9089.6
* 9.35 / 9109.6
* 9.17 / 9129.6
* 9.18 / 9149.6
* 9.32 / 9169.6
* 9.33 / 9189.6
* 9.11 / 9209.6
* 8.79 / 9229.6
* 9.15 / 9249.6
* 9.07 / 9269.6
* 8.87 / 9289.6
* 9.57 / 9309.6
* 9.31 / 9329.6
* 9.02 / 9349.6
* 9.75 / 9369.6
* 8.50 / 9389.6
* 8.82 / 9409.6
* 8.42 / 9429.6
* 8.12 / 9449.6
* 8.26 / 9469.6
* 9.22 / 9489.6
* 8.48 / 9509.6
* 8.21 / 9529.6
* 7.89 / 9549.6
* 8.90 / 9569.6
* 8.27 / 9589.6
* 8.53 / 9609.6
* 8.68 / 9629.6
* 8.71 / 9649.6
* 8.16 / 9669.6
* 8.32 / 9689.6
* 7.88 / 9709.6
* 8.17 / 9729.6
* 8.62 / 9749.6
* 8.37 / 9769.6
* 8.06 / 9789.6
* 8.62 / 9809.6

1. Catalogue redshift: 0.000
